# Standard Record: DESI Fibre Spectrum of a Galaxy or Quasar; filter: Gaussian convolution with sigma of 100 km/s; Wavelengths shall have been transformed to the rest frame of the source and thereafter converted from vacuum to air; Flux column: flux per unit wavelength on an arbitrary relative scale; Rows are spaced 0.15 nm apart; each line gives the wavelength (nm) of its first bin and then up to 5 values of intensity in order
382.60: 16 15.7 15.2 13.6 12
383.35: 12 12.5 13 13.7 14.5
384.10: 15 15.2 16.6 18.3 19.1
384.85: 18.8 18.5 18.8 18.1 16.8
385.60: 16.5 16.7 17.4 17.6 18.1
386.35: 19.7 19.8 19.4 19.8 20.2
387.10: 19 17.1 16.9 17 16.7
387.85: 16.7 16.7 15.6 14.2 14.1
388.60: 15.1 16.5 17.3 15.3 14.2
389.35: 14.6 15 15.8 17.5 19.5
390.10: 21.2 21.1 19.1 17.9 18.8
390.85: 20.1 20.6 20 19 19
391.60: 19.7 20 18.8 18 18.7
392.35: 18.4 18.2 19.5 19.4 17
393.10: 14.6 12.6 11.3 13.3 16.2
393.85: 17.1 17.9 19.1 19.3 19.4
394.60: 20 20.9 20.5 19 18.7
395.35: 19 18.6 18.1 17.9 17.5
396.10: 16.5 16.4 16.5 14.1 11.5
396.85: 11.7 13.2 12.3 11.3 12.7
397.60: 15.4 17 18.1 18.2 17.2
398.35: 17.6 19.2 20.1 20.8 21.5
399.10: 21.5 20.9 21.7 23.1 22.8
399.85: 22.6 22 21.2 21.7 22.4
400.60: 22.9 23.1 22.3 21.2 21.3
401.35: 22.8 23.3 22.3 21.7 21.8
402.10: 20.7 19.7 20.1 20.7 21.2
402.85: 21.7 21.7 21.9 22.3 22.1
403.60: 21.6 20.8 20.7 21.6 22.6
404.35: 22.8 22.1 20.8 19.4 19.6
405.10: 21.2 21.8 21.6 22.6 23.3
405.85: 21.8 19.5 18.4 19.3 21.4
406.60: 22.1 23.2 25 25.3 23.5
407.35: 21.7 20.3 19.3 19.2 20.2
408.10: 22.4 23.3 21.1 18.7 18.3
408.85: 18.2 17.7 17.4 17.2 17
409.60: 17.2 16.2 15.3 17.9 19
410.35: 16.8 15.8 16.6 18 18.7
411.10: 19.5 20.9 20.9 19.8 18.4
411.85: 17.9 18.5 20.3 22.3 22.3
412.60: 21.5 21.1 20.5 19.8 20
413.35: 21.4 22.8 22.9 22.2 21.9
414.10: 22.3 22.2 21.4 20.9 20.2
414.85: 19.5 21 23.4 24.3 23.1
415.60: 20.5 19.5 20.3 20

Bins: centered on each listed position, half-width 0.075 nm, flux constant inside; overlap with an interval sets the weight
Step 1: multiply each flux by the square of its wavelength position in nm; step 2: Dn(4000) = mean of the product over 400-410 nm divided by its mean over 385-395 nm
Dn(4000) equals 1.27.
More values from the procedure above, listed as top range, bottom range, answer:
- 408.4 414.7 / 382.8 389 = 1.34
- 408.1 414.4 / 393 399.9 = 1.20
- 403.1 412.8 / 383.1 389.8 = 1.37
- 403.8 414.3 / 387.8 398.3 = 1.29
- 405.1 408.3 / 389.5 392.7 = 1.23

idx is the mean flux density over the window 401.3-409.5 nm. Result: 21.1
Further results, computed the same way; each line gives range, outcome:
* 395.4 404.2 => 19.6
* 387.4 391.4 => 17.3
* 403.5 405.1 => 21.2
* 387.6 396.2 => 17.7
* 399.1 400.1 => 22.1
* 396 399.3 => 16.5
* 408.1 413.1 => 19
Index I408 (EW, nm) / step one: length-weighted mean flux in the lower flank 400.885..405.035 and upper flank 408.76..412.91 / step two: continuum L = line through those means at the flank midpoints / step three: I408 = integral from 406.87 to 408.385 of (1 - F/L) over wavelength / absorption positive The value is -0.16 nm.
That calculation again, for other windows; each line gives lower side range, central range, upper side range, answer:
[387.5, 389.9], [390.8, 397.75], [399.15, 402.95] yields 0.47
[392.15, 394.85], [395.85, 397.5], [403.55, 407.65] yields 0.39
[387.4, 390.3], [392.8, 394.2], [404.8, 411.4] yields 0.14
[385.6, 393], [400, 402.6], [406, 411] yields -0.39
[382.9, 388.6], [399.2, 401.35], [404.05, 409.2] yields -0.26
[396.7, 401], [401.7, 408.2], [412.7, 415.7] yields -0.46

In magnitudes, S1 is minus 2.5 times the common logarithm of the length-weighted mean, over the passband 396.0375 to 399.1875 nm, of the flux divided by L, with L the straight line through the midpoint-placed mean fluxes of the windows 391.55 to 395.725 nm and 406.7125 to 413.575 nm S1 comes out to 0.13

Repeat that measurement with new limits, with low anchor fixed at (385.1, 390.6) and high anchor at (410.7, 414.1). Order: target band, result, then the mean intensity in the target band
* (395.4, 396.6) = 0.08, 17.1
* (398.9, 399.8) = -0.16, 21.9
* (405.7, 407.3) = -0.12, 22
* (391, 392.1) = -0.09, 19.3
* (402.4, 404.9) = -0.11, 21.4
